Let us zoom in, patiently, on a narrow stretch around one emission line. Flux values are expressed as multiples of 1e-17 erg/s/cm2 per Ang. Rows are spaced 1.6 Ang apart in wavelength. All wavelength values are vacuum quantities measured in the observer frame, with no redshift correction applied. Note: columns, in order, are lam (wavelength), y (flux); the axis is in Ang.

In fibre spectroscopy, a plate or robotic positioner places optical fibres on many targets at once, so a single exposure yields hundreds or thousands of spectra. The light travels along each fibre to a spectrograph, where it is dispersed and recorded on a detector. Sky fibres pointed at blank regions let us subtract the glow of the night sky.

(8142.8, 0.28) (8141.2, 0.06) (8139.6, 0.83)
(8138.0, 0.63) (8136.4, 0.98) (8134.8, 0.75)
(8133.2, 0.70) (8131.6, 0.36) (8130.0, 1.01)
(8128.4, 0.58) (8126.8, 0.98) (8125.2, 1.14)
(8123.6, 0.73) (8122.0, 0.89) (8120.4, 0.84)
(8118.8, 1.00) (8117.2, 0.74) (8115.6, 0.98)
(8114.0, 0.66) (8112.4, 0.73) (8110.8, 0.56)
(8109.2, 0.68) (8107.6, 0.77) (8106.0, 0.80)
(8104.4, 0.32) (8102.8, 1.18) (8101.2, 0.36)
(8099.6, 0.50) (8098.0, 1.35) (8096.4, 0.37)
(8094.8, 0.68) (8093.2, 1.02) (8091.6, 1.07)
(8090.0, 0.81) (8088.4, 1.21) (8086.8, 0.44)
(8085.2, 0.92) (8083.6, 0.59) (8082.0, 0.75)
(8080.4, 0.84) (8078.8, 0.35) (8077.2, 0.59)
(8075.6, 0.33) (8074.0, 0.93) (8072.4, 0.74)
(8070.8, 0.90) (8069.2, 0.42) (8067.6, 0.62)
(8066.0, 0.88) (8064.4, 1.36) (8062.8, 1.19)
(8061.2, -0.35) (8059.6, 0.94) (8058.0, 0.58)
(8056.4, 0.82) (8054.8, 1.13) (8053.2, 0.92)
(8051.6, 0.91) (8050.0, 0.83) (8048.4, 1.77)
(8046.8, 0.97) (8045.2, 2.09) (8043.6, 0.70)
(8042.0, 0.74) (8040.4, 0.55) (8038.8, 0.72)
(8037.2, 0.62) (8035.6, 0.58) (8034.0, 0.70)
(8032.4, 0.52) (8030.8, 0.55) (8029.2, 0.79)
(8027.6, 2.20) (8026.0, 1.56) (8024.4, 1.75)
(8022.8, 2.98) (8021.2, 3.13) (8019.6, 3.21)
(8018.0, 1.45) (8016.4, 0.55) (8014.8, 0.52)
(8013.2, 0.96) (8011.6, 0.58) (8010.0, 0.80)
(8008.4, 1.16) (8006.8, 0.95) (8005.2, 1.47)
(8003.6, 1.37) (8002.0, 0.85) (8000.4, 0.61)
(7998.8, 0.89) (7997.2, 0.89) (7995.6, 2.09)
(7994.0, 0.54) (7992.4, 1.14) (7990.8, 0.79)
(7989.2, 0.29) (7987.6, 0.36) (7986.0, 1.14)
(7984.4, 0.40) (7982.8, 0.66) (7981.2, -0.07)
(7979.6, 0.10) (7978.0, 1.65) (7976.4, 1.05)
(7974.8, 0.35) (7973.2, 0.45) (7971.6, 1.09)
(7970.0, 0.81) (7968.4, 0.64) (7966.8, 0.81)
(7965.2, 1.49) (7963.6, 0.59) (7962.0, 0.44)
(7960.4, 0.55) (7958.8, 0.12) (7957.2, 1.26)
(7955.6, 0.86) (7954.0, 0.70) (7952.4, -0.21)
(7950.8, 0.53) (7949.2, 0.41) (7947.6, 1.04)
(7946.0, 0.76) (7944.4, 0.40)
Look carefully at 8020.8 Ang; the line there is H-alpha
